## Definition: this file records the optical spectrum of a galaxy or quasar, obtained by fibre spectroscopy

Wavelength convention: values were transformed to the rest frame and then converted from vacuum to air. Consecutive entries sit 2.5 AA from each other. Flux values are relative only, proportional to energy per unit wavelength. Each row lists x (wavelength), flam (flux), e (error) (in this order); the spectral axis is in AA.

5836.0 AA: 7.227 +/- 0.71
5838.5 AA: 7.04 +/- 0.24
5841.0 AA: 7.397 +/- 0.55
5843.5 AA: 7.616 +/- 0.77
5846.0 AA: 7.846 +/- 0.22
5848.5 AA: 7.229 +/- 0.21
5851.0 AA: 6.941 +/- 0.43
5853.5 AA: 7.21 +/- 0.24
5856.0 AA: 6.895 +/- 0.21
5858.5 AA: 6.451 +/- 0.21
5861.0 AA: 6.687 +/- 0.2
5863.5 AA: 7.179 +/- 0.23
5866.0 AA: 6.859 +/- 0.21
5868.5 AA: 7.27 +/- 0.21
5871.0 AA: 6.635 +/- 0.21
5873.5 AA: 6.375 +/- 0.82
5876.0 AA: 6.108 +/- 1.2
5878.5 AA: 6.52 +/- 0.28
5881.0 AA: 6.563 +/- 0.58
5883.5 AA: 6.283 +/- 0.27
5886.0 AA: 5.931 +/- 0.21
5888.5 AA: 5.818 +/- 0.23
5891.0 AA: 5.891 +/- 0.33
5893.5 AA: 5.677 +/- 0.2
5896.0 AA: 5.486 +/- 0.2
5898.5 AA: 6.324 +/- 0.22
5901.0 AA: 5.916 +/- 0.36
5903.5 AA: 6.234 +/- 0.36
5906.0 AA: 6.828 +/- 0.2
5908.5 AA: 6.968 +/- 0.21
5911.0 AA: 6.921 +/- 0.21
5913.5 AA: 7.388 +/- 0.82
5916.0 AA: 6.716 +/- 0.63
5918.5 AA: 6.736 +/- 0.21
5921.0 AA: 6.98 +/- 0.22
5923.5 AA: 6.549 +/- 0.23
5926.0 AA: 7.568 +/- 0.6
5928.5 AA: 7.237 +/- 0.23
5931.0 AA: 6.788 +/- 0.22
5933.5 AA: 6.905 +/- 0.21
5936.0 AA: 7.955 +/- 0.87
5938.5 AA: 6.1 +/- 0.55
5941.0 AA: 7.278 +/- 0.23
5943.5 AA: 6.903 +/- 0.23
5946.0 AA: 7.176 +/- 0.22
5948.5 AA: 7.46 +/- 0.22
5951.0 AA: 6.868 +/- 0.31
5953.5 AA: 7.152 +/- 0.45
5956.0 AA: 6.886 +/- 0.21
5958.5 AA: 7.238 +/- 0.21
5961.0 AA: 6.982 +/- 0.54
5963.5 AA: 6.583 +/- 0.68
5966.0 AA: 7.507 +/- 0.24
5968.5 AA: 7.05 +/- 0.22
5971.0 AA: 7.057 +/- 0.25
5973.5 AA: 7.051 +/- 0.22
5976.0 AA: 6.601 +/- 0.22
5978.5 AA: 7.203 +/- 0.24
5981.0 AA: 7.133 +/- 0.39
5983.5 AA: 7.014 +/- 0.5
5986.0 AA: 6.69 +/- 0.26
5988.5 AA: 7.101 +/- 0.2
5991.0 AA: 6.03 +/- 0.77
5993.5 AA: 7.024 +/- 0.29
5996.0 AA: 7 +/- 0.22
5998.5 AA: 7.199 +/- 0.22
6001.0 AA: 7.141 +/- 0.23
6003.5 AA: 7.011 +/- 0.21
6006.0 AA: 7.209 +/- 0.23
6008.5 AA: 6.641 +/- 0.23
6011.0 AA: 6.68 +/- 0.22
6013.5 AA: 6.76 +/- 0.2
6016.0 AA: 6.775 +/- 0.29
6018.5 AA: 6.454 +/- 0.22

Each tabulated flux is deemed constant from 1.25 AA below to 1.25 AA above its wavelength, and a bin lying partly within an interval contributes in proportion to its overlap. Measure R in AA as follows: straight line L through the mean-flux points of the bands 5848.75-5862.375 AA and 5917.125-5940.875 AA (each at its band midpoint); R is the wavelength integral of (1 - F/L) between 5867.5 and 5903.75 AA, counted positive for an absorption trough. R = 3.8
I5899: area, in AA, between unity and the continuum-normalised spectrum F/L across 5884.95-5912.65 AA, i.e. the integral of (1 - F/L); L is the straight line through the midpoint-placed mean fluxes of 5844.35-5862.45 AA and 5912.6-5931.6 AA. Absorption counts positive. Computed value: 3.2 AA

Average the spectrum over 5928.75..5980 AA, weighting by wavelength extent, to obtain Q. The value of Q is 7.04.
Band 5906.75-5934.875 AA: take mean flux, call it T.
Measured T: 6.98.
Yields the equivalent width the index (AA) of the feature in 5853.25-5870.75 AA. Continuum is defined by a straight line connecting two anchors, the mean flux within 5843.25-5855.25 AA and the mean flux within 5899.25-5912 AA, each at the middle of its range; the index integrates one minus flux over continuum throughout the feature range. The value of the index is 0.61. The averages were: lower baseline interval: 7.33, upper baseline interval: 6.56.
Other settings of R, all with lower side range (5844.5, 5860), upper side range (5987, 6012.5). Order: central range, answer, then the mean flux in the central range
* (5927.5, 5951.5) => -0.31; 7.07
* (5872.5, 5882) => 0.91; 6.39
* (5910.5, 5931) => 0.01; 7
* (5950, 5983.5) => -0.39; 7.02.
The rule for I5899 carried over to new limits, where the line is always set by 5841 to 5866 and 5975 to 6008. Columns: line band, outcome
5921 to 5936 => -0.1 AA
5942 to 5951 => -0.2 AA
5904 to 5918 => 0.3 AA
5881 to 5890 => 1.3 AA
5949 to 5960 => -0.1 AA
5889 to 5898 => 1.7 AA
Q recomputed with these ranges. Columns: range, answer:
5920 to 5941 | 7.03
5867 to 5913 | 6.34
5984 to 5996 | 6.76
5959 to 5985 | 7.02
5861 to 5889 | 6.53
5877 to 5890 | 6.21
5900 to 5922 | 6.75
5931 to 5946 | 7.02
